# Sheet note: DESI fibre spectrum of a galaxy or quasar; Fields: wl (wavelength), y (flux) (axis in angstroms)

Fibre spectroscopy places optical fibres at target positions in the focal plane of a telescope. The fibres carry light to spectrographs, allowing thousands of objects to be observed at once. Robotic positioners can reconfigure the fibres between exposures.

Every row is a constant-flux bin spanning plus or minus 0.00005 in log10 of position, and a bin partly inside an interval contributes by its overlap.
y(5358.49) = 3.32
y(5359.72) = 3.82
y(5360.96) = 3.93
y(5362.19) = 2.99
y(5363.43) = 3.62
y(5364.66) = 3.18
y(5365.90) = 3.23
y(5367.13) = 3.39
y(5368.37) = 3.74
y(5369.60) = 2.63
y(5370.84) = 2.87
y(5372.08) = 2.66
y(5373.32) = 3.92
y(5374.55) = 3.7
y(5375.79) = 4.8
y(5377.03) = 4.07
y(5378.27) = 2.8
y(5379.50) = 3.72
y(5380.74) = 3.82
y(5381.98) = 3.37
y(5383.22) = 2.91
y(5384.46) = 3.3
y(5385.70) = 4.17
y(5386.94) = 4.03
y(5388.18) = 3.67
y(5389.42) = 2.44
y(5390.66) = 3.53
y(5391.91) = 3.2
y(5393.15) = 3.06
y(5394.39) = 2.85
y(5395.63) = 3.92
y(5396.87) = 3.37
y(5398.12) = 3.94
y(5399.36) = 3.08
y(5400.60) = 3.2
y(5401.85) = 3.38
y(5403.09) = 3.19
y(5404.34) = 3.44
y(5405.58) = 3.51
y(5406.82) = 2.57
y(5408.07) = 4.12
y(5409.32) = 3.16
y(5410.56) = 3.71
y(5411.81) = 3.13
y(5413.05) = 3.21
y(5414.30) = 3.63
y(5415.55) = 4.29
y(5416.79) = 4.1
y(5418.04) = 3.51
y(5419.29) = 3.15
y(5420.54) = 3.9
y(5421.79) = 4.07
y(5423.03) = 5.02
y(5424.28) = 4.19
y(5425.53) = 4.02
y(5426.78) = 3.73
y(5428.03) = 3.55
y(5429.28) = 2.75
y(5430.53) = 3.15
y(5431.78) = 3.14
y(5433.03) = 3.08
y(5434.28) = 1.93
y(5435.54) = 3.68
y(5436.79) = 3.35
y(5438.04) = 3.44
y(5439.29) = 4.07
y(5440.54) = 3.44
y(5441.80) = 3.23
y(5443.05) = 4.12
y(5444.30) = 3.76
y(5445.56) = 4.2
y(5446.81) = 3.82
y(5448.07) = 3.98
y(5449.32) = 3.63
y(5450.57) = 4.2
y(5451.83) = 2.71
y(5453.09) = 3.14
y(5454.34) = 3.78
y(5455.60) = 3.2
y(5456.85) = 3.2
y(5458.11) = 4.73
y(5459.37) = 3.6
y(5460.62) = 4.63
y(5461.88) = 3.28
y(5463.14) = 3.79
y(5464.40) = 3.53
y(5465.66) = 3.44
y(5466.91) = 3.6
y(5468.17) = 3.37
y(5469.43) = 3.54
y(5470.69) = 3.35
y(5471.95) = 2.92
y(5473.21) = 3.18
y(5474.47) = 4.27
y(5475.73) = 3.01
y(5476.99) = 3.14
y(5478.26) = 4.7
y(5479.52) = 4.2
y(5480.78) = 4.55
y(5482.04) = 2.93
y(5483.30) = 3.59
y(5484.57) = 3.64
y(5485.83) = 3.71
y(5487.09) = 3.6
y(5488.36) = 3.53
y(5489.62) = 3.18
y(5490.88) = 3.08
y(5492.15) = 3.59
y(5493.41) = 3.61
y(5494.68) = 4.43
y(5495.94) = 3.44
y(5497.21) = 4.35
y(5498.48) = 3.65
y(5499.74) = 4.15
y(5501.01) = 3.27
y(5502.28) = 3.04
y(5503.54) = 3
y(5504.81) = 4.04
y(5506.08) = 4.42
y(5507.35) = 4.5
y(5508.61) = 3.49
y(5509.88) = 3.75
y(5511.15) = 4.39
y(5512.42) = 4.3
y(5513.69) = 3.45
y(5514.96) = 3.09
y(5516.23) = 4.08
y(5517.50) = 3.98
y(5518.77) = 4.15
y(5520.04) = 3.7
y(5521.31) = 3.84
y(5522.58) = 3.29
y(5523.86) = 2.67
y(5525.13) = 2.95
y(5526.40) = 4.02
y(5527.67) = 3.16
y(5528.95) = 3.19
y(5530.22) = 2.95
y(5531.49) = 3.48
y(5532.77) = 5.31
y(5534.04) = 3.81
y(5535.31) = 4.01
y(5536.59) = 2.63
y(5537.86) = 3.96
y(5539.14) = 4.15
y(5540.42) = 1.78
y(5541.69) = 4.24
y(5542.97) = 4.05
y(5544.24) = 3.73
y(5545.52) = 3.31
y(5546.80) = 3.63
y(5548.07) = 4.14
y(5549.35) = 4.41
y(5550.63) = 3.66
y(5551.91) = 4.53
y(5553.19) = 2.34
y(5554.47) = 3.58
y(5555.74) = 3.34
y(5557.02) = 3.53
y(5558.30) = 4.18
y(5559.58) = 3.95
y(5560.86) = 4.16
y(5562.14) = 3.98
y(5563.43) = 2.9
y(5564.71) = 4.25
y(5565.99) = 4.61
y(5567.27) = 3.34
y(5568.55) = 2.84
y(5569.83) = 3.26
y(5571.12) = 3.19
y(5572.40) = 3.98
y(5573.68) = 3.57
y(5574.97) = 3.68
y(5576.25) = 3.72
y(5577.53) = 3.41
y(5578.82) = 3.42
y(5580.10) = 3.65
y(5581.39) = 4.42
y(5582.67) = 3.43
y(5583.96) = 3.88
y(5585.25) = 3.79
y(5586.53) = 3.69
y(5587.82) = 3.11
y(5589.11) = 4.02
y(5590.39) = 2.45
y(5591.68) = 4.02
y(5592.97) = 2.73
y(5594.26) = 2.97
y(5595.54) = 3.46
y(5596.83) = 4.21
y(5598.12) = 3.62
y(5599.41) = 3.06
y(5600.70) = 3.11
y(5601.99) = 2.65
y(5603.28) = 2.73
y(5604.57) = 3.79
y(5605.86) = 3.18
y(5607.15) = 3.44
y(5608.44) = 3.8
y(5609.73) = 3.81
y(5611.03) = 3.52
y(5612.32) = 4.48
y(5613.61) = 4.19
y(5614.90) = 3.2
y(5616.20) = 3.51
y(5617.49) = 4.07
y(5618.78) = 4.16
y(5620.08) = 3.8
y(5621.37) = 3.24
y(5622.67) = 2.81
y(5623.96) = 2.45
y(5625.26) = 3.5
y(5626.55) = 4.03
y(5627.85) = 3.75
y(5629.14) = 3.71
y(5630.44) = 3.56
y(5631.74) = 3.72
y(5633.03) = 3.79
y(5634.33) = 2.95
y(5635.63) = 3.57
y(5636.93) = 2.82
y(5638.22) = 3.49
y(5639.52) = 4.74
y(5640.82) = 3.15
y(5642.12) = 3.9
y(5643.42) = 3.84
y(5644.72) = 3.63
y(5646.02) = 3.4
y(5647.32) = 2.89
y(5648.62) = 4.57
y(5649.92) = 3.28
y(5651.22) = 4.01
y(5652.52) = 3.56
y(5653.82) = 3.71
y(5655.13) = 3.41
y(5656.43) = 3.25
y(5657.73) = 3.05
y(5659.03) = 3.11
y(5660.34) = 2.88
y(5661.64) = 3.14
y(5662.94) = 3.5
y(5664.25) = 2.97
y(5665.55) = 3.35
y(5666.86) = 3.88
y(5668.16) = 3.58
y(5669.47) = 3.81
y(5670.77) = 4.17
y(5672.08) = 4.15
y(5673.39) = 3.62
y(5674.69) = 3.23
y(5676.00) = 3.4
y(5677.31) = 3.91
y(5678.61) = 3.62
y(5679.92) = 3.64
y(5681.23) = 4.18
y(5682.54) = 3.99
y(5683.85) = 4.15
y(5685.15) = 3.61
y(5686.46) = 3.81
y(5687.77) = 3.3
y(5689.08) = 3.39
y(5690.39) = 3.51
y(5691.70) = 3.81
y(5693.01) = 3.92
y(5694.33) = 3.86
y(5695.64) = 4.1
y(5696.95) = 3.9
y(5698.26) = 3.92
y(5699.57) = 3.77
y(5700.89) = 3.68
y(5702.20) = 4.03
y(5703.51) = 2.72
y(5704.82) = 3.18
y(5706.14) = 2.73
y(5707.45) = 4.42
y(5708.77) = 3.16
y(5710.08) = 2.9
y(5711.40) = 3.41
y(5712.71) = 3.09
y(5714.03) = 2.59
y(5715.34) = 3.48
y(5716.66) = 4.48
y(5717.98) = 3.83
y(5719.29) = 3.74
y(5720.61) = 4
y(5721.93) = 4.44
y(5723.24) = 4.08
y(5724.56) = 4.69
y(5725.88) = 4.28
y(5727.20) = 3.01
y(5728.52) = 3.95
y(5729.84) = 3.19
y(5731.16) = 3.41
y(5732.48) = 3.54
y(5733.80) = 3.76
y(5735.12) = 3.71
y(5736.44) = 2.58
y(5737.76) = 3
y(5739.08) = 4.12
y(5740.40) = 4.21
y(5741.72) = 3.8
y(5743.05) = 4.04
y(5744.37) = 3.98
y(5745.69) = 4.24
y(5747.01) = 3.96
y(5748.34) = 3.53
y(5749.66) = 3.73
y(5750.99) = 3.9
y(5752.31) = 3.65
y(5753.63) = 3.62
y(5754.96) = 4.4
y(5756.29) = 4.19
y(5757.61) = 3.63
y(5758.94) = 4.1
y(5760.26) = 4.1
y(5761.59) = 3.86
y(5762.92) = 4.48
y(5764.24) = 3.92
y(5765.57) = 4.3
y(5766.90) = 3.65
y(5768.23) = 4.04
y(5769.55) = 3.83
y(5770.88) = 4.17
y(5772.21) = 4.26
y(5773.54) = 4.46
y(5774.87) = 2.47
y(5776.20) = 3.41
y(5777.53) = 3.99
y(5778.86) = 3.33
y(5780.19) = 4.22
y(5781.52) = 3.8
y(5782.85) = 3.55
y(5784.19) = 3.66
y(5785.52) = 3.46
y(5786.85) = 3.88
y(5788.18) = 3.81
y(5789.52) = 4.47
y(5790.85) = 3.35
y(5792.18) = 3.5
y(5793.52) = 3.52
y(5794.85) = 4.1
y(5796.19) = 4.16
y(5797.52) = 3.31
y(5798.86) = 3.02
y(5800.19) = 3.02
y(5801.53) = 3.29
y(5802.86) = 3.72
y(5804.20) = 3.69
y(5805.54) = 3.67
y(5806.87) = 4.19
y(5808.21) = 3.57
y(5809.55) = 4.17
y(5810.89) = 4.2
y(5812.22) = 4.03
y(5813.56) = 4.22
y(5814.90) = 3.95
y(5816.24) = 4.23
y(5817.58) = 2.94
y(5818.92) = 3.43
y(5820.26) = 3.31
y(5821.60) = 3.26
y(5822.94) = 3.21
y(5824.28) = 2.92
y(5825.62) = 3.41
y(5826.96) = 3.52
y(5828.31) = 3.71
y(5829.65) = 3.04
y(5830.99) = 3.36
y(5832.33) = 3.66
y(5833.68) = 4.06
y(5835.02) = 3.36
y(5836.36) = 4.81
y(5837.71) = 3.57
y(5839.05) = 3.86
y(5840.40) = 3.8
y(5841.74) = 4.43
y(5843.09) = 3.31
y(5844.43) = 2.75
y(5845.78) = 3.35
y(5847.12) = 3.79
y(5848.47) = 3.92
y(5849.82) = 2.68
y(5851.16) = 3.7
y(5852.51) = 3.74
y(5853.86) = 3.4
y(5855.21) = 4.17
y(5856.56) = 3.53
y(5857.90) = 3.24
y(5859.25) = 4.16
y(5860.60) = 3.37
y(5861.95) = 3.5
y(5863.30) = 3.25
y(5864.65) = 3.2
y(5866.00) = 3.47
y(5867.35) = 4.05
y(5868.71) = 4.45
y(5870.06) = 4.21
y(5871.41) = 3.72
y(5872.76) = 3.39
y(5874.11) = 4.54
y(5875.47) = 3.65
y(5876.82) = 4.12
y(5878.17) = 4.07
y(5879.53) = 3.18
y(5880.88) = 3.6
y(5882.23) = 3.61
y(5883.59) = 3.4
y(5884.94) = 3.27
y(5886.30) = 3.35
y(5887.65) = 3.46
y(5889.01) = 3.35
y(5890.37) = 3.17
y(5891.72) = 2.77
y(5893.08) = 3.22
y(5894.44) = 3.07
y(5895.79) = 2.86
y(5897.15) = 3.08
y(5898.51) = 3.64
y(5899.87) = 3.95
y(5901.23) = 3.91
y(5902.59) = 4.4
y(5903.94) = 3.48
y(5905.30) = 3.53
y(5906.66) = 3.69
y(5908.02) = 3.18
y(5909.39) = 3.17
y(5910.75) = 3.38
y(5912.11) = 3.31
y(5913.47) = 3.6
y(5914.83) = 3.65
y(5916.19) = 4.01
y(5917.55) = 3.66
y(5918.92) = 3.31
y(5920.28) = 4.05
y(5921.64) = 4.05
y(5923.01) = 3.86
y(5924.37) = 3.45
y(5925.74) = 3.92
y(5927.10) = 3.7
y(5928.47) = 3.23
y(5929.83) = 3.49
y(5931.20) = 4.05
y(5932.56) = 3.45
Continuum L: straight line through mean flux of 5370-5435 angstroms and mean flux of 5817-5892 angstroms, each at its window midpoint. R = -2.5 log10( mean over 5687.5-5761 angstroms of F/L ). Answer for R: -0.05 mag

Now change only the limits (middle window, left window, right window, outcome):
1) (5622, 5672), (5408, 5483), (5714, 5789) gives 0.075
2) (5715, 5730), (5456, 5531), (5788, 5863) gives -0.094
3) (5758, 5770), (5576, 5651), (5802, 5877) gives -0.113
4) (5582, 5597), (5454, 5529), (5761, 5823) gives 0.069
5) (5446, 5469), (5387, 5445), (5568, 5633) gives -0.048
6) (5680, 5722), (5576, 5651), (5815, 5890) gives -0.026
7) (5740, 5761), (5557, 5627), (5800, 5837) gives -0.091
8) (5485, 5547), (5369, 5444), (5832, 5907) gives -0.043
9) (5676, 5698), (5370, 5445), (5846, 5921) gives -0.071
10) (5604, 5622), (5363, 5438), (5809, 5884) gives -0.051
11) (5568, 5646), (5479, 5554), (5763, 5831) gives 0.047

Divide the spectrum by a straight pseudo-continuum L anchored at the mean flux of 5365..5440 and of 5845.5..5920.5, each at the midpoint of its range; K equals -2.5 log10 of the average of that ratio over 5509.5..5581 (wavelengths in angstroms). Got -0.05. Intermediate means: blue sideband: 3.48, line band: 3.66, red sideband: 3.57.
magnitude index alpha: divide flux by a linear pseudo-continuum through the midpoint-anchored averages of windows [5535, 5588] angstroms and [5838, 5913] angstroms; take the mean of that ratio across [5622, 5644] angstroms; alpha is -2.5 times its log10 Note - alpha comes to 0.036 mag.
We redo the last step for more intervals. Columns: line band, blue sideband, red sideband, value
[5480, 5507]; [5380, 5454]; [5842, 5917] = -0.04 mag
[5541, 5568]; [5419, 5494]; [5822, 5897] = -0.06 mag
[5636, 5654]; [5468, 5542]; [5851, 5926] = -0.01 mag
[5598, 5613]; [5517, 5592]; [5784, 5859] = 0.06 mag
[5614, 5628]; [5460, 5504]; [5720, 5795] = 0.06 mag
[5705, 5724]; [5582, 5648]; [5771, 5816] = 0.02 mag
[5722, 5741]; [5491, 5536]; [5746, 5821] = 0.02 mag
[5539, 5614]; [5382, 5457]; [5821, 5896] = -0.02 mag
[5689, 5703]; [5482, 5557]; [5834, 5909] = -0.06 mag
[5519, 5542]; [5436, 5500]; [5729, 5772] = 0.06 mag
